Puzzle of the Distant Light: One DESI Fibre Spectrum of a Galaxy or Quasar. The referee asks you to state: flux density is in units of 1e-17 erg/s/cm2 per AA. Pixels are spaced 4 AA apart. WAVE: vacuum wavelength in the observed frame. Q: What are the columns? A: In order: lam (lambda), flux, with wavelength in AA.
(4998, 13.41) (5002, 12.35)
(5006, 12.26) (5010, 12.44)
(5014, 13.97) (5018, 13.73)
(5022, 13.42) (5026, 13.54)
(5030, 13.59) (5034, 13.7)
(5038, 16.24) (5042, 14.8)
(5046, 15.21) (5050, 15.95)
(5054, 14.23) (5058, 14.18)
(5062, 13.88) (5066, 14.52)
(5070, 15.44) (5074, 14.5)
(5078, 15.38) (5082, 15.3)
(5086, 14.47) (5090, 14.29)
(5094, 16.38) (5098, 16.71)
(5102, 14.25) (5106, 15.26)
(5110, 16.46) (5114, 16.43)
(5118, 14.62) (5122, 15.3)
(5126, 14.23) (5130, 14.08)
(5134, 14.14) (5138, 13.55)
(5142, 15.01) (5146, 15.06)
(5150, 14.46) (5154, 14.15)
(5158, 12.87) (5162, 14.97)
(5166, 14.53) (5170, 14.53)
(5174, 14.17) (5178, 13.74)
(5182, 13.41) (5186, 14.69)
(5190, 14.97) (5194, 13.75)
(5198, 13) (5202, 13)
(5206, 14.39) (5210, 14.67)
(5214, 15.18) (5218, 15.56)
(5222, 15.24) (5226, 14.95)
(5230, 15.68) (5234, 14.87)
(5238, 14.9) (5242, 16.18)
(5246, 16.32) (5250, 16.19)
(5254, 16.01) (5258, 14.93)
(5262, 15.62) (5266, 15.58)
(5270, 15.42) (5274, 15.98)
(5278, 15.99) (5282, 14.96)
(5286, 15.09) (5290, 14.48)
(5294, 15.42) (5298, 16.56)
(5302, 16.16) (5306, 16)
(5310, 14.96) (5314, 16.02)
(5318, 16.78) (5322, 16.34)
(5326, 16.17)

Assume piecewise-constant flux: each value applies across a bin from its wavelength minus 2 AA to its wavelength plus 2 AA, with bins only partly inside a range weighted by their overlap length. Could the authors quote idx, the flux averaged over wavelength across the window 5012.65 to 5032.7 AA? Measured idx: 13.6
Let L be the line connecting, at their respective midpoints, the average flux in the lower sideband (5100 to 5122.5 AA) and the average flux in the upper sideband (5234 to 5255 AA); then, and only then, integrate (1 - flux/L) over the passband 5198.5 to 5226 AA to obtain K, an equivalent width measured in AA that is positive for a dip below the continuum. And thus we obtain 1.95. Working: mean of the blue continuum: 15.4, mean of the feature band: 14.6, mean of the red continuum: 15.8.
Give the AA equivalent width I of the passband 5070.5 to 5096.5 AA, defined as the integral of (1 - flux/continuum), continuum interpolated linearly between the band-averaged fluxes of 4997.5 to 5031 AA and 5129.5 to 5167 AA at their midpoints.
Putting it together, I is -2.6 AA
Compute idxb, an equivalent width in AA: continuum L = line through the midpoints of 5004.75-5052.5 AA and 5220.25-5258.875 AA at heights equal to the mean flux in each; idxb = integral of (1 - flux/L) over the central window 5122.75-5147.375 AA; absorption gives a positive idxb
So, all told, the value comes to 0.8 AA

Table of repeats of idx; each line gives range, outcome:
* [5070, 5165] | 14.9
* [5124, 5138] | 14.1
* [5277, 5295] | 15.1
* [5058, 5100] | 15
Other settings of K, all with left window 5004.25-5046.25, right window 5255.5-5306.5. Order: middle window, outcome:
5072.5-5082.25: -0.58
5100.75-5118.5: -1.36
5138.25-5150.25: -0.06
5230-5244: -0.11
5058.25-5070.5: -0.29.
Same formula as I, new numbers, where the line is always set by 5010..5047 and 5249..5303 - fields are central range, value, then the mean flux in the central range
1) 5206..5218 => 0.2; 14.9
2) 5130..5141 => 0.6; 14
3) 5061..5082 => -0.7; 14.8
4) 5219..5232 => 0.0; 15.3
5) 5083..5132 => -2.1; 15.2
